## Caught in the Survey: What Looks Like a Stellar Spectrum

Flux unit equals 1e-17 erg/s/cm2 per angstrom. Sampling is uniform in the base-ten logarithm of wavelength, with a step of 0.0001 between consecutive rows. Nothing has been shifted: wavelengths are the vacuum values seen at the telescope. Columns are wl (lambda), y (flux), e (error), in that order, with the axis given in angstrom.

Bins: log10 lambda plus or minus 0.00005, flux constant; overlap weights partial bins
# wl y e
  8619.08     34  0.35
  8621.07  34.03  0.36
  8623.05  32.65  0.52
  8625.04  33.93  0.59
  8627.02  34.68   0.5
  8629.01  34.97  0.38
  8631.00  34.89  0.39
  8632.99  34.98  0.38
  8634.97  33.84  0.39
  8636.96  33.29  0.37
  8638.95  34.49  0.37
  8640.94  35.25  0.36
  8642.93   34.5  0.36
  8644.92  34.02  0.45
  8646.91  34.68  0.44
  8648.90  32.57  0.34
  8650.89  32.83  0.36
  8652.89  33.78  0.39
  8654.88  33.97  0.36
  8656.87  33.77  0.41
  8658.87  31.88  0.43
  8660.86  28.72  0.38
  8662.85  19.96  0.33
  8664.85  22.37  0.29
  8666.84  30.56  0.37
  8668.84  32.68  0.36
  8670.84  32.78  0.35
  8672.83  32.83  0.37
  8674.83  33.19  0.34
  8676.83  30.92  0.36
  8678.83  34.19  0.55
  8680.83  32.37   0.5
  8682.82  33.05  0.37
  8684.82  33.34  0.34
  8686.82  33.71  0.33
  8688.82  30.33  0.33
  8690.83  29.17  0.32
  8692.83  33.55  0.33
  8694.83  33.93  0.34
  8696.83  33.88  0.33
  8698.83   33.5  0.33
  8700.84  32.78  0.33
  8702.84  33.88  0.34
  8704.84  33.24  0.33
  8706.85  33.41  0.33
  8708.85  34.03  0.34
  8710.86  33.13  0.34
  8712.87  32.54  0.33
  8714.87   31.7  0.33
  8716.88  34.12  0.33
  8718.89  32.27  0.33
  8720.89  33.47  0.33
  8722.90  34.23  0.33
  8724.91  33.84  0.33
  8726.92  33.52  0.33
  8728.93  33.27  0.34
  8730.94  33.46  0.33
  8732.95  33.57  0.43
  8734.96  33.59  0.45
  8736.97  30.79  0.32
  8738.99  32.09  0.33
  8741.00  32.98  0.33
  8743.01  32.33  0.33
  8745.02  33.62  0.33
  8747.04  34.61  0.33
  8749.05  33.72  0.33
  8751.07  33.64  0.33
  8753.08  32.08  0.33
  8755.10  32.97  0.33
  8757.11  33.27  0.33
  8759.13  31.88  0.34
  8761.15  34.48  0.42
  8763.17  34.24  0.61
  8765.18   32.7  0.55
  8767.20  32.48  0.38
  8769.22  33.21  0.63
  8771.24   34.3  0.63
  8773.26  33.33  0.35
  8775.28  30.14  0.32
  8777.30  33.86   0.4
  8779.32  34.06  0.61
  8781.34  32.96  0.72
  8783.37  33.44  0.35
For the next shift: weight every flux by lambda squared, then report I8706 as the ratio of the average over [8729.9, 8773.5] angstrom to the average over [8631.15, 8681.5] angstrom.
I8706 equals 1.05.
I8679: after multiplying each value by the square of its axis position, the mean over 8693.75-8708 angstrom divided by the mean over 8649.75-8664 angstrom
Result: 1.11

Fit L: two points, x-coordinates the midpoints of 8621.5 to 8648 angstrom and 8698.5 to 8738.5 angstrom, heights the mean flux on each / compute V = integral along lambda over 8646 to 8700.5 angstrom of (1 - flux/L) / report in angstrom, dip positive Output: 3.21 angstrom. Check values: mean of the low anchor 34.3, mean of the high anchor 33.2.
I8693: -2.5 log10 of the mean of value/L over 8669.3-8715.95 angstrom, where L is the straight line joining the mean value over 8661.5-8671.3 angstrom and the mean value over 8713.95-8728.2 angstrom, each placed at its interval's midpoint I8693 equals -0.09 mag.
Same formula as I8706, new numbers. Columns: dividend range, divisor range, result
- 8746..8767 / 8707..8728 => 1.01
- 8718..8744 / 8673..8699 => 1.02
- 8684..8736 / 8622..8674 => 1.03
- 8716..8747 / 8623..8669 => 1.04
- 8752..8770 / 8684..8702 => 1.03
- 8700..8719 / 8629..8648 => 0.98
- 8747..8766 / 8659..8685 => 1.11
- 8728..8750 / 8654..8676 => 1.11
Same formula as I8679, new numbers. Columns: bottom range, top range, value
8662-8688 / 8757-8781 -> 1.09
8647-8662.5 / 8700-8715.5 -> 1.04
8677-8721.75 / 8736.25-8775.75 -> 1.01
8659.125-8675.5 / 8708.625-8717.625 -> 1.14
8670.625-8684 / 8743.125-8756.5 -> 1.03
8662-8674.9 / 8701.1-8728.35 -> 1.16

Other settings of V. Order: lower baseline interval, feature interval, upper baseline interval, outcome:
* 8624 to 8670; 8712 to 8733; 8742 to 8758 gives -0.12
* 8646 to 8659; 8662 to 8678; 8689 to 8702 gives 1.72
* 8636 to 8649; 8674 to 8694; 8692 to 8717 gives 0.74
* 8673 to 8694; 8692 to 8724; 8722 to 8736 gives -0.28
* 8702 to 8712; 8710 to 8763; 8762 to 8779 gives 0.28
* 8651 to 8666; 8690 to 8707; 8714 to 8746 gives -0.86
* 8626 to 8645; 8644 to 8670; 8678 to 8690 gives 2.19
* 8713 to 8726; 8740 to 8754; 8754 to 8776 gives -0.08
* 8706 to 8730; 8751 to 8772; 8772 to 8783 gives -0.09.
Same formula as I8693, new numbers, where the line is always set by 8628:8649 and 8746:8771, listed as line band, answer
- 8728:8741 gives 0.023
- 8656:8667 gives 0.232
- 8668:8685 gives 0.040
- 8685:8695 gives 0.061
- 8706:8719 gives 0.021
